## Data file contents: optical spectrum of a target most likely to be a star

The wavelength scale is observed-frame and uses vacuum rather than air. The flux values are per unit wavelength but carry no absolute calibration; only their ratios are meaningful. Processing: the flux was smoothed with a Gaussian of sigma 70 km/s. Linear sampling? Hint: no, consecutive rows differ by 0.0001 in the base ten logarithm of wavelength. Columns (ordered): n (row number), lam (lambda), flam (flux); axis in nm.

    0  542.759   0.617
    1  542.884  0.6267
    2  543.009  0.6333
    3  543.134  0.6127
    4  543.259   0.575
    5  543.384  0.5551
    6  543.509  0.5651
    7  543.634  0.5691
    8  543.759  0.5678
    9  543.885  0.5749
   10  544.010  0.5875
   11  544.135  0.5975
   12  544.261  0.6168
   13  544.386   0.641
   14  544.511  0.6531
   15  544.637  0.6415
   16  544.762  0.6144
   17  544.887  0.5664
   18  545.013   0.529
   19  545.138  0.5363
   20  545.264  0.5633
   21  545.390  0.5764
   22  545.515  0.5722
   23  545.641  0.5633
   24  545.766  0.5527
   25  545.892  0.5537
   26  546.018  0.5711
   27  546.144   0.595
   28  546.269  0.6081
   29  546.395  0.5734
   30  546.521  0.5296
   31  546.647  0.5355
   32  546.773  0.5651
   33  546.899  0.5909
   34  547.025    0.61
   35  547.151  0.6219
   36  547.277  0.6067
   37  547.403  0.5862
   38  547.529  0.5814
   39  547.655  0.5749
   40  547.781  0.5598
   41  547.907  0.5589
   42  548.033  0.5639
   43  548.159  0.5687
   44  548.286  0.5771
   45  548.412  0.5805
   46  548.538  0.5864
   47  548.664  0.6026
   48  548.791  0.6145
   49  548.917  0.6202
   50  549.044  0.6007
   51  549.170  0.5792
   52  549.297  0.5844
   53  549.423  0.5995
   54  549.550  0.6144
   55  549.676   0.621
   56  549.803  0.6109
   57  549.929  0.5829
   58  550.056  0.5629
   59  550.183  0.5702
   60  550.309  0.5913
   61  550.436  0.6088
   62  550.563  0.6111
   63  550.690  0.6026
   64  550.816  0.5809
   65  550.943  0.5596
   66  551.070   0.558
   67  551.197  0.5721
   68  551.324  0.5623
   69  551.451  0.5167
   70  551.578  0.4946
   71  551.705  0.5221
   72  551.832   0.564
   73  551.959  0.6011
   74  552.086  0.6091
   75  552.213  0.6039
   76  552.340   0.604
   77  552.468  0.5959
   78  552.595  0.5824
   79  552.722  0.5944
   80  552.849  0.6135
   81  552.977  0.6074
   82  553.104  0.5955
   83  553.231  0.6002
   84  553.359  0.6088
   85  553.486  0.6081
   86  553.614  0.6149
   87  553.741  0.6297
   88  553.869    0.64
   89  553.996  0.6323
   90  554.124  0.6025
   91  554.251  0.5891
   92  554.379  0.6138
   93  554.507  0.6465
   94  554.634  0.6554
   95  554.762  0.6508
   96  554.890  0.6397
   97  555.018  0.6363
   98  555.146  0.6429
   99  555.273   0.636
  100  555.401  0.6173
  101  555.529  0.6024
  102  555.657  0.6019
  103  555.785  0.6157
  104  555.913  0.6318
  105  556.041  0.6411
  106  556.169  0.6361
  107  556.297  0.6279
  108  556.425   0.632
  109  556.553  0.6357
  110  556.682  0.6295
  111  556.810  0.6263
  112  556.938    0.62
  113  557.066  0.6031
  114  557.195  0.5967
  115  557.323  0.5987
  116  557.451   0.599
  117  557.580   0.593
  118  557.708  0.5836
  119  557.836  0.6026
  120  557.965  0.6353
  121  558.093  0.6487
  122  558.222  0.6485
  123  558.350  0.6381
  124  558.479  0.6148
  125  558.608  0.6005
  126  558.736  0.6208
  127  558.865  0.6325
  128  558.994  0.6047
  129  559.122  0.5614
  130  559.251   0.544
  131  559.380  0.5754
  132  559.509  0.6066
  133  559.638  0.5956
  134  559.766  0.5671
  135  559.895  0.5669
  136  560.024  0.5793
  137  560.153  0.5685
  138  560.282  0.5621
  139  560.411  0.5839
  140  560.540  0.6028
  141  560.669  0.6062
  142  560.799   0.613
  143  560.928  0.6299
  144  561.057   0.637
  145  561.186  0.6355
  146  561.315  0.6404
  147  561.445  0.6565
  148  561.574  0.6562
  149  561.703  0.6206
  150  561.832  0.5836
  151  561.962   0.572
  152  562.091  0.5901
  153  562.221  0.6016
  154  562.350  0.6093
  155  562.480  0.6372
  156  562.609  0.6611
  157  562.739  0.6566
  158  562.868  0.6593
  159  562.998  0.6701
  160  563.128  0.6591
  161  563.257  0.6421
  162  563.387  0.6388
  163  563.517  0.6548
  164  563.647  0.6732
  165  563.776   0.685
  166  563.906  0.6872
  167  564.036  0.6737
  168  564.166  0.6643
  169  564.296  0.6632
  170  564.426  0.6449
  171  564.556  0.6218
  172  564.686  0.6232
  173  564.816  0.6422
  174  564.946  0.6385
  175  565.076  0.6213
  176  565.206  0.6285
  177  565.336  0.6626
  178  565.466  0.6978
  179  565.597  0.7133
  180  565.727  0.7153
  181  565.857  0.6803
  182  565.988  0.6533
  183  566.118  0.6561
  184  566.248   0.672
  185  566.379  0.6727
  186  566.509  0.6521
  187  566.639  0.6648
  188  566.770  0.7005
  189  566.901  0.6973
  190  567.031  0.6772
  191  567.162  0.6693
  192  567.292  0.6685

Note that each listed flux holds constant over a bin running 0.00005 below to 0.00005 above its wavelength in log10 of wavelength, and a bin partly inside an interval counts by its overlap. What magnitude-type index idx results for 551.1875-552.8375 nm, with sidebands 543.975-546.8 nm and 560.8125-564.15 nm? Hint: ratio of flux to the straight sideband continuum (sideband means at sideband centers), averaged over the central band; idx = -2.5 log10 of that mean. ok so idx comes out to 0.06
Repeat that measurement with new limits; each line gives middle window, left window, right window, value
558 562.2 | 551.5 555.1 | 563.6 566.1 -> 0.06 mag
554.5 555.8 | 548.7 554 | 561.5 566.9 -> -0.04 mag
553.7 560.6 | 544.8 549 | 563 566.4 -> 0.02 mag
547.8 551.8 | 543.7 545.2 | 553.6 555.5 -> 0.06 mag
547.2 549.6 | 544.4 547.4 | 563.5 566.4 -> 0.01 mag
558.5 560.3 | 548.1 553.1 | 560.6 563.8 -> 0.07 mag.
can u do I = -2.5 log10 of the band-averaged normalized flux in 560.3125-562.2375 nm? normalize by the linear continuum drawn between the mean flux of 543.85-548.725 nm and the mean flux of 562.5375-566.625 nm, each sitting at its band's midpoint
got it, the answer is 0.06 mag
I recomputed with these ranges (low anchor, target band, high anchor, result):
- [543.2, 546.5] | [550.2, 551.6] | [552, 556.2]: 0.06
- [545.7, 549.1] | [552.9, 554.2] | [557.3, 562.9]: -0.03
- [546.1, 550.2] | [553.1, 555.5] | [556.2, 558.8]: -0.03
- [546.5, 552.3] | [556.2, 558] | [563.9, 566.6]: 0.01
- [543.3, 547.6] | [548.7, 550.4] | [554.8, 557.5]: 0.00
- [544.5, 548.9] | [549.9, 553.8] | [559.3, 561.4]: 0.00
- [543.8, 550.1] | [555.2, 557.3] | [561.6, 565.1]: -0.01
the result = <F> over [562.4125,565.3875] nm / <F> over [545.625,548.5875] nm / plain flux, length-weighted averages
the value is 1.1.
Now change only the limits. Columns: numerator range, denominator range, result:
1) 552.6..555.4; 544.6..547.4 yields 1.08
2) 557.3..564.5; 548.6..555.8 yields 1.03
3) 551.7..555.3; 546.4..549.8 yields 1.05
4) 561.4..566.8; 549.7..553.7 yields 1.11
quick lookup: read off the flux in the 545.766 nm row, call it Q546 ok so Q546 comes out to 0.5527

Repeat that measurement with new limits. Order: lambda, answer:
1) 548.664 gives 0.6026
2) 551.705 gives 0.5221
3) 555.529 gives 0.6024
